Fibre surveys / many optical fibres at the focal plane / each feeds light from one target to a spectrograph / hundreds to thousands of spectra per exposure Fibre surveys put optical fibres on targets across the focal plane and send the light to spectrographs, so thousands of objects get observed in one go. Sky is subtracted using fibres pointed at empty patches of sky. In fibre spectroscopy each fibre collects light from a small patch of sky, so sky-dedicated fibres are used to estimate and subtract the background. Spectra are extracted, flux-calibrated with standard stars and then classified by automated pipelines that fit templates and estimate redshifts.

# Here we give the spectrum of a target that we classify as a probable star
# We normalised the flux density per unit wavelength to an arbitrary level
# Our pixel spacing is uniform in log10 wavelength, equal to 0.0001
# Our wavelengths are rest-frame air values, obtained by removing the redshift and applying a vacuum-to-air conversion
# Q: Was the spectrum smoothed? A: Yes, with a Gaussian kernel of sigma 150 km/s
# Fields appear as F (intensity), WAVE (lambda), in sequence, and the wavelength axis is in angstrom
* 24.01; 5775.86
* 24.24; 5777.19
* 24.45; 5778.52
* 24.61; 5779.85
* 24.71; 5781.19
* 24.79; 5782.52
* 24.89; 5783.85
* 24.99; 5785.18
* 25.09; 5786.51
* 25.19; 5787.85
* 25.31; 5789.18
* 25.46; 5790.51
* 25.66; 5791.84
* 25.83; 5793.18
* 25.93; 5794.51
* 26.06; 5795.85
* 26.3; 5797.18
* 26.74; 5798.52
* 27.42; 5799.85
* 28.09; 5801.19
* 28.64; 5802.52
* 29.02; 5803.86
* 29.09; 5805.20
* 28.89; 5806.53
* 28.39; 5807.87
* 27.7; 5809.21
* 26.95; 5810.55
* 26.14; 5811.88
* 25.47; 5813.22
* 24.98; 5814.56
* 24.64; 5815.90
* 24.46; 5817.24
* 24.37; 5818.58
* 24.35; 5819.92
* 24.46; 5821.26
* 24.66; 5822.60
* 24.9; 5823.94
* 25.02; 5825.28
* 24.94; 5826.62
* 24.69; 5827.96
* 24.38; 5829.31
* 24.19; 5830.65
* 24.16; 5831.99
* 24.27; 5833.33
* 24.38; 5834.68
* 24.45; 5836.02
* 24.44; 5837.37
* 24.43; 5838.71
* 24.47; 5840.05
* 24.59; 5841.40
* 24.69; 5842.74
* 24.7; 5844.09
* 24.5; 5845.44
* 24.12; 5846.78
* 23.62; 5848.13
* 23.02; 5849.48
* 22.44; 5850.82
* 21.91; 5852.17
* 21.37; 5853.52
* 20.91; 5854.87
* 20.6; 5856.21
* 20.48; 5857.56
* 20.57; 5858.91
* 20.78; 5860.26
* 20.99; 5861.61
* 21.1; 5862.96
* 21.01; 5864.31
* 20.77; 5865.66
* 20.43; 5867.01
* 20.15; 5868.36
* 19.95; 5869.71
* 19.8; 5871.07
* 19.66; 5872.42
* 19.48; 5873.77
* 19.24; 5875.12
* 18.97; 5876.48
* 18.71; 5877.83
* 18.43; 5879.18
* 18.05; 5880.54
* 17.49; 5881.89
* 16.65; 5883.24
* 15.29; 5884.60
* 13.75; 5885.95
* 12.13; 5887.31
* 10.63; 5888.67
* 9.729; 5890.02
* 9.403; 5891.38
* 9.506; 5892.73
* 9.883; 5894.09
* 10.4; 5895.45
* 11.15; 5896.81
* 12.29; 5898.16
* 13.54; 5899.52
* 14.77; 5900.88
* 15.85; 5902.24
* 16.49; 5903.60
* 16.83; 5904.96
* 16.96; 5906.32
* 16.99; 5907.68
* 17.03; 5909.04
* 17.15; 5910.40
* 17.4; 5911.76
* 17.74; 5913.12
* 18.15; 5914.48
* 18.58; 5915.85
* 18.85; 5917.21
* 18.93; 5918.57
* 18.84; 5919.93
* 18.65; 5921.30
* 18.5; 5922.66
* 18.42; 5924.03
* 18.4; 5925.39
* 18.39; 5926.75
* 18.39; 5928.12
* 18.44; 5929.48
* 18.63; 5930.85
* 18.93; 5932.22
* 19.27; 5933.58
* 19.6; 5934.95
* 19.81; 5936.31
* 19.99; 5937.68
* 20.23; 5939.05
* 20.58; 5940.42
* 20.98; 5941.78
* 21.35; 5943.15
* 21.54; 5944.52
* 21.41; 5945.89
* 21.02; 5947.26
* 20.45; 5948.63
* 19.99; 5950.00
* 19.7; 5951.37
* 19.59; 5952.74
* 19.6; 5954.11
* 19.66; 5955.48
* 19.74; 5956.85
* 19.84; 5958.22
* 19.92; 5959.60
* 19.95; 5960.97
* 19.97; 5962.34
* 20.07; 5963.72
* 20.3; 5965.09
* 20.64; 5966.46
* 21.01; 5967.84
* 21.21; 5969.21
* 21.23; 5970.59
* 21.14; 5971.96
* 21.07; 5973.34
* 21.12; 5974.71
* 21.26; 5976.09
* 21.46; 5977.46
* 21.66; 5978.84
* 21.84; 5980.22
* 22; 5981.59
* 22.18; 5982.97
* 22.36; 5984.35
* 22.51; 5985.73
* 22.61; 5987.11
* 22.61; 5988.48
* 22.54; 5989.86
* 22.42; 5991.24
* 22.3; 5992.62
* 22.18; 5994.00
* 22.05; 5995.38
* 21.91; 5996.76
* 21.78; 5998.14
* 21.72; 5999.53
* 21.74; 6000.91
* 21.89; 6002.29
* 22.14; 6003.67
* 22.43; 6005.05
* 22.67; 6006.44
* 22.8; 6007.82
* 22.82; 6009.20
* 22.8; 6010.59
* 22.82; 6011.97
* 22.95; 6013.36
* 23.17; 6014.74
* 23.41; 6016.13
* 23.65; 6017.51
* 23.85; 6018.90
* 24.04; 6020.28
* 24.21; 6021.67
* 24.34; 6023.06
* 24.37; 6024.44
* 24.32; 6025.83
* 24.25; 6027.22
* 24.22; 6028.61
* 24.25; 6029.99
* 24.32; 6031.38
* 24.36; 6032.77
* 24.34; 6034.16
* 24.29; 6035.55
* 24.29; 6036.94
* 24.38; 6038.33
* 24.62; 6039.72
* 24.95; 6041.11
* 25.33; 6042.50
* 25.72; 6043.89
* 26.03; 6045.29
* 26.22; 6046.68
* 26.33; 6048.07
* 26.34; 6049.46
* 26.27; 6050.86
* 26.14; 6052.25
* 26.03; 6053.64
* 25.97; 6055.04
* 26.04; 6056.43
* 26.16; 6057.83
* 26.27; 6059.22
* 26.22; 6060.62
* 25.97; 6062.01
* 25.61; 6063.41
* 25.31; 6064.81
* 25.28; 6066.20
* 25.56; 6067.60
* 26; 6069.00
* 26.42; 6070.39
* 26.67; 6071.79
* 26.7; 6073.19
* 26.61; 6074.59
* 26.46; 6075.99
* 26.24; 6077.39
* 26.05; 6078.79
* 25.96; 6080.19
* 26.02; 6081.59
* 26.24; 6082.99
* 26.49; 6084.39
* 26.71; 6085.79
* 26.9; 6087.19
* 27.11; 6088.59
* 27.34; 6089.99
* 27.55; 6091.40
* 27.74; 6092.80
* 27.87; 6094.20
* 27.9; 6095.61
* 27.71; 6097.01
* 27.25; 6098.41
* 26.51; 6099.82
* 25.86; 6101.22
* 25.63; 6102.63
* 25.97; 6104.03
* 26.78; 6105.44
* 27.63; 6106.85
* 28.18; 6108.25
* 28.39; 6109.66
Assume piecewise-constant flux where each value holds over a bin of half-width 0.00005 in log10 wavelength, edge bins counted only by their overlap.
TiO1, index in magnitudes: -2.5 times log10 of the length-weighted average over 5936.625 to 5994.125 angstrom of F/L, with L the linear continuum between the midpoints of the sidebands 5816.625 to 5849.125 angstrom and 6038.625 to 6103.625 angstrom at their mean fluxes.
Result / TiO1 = 0.209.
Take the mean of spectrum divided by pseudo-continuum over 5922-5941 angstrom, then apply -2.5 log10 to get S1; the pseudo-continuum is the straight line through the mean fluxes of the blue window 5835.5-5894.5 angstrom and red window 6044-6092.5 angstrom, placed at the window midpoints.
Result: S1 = 0.140 mag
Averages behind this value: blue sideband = 19.5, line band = 19.1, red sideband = 26.3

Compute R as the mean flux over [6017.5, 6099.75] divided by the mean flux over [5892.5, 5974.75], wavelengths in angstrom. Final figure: 1.39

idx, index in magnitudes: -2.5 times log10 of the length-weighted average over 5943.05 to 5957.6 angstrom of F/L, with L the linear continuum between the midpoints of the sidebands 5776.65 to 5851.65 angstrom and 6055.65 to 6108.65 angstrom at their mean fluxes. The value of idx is 0.265 mag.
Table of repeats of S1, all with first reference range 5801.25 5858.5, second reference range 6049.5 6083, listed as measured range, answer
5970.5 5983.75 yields 0.19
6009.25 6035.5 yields 0.09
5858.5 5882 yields 0.25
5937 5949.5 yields 0.21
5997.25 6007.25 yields 0.17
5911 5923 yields 0.34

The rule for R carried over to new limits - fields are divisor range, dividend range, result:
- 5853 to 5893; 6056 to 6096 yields 1.47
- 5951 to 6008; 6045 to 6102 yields 1.24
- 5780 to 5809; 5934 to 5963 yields 0.76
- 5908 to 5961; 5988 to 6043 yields 1.21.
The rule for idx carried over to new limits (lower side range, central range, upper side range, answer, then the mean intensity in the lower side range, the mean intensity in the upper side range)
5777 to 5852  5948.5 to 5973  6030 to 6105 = 0.26 mag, 25.3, 26.1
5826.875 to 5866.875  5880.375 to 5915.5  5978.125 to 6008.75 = 0.49 mag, 22.9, 22.2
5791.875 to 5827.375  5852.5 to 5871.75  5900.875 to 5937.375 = 0.09 mag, 26.3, 18.1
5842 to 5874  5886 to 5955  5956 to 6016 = 0.25 mag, 21.6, 21.7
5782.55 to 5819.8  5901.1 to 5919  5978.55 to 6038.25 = 0.38 mag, 26.3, 23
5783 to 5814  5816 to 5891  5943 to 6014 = 0.18 mag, 26.7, 21.4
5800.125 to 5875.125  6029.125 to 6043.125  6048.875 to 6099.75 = 0.07 mag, 23.8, 26.5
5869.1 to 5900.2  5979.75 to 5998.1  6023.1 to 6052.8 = -0.02 mag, 14.9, 25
